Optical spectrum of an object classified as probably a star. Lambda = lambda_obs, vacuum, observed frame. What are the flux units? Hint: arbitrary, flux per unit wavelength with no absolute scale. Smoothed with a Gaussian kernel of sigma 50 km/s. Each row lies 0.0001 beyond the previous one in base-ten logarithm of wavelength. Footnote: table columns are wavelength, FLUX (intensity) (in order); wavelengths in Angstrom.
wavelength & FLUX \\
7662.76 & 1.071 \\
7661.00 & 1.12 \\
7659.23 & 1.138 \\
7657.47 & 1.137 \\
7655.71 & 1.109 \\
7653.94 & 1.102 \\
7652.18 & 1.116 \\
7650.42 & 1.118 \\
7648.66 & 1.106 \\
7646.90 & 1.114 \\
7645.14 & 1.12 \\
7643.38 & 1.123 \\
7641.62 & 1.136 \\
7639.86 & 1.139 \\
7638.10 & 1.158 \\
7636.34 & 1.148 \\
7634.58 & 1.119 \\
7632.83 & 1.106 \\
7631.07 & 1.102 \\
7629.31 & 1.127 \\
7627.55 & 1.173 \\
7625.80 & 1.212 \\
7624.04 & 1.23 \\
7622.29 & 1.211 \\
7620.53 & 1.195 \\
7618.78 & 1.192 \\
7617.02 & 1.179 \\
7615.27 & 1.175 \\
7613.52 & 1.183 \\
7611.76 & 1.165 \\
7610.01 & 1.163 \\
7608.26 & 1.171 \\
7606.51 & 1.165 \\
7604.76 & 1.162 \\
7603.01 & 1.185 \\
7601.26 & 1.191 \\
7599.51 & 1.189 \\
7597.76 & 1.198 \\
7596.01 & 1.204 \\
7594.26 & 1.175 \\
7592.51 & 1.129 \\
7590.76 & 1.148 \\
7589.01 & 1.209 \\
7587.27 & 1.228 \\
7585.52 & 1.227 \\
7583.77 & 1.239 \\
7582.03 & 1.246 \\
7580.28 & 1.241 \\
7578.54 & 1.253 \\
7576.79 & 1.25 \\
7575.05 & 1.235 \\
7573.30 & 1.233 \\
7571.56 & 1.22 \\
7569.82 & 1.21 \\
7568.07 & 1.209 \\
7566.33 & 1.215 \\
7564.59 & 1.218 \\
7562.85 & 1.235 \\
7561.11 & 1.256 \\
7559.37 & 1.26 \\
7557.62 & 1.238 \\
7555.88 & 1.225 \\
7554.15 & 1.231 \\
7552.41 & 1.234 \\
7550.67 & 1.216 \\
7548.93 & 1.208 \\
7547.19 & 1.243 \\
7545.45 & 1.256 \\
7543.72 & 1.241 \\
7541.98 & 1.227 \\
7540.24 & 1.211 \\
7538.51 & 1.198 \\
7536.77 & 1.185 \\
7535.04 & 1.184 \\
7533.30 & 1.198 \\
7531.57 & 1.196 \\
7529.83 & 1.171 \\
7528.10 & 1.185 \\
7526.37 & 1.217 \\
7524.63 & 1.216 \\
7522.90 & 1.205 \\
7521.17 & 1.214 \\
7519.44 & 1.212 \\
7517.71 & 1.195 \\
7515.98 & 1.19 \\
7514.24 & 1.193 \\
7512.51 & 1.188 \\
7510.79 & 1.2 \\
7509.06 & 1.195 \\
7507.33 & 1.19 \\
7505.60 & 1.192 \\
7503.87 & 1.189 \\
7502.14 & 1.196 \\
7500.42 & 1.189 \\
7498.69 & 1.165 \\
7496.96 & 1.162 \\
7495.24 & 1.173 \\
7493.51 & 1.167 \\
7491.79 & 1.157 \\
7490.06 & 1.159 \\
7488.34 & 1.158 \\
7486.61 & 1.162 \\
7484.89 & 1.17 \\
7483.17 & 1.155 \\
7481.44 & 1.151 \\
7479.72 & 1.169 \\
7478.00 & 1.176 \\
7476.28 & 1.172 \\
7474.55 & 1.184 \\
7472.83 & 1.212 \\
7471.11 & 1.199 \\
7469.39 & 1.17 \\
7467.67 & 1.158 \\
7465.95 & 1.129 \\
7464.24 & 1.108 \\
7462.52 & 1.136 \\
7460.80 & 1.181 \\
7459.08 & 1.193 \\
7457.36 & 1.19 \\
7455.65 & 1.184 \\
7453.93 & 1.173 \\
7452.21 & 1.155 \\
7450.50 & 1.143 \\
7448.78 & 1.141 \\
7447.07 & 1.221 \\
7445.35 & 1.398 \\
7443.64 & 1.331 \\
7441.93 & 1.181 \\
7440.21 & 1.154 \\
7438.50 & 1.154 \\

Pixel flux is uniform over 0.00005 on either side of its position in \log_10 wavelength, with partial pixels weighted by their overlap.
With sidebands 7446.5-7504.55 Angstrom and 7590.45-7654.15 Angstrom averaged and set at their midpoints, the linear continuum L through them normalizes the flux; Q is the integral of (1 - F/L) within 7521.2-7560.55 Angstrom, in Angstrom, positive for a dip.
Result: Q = -1.8 Angstrom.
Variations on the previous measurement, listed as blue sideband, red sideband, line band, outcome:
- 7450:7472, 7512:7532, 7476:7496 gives 0.2 Angstrom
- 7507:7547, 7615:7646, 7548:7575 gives -0.9 Angstrom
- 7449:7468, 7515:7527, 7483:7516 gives 0.3 Angstrom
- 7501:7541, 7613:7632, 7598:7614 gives 0.1 Angstrom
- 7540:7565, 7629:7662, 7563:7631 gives -1.0 Angstrom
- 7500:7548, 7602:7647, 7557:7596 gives -1.3 Angstrom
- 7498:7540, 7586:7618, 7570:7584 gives -0.6 Angstrom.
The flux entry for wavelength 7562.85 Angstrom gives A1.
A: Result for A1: 1.235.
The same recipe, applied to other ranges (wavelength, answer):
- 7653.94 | 1.102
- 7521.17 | 1.214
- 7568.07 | 1.209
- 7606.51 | 1.165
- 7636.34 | 1.148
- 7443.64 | 1.331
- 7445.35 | 1.398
